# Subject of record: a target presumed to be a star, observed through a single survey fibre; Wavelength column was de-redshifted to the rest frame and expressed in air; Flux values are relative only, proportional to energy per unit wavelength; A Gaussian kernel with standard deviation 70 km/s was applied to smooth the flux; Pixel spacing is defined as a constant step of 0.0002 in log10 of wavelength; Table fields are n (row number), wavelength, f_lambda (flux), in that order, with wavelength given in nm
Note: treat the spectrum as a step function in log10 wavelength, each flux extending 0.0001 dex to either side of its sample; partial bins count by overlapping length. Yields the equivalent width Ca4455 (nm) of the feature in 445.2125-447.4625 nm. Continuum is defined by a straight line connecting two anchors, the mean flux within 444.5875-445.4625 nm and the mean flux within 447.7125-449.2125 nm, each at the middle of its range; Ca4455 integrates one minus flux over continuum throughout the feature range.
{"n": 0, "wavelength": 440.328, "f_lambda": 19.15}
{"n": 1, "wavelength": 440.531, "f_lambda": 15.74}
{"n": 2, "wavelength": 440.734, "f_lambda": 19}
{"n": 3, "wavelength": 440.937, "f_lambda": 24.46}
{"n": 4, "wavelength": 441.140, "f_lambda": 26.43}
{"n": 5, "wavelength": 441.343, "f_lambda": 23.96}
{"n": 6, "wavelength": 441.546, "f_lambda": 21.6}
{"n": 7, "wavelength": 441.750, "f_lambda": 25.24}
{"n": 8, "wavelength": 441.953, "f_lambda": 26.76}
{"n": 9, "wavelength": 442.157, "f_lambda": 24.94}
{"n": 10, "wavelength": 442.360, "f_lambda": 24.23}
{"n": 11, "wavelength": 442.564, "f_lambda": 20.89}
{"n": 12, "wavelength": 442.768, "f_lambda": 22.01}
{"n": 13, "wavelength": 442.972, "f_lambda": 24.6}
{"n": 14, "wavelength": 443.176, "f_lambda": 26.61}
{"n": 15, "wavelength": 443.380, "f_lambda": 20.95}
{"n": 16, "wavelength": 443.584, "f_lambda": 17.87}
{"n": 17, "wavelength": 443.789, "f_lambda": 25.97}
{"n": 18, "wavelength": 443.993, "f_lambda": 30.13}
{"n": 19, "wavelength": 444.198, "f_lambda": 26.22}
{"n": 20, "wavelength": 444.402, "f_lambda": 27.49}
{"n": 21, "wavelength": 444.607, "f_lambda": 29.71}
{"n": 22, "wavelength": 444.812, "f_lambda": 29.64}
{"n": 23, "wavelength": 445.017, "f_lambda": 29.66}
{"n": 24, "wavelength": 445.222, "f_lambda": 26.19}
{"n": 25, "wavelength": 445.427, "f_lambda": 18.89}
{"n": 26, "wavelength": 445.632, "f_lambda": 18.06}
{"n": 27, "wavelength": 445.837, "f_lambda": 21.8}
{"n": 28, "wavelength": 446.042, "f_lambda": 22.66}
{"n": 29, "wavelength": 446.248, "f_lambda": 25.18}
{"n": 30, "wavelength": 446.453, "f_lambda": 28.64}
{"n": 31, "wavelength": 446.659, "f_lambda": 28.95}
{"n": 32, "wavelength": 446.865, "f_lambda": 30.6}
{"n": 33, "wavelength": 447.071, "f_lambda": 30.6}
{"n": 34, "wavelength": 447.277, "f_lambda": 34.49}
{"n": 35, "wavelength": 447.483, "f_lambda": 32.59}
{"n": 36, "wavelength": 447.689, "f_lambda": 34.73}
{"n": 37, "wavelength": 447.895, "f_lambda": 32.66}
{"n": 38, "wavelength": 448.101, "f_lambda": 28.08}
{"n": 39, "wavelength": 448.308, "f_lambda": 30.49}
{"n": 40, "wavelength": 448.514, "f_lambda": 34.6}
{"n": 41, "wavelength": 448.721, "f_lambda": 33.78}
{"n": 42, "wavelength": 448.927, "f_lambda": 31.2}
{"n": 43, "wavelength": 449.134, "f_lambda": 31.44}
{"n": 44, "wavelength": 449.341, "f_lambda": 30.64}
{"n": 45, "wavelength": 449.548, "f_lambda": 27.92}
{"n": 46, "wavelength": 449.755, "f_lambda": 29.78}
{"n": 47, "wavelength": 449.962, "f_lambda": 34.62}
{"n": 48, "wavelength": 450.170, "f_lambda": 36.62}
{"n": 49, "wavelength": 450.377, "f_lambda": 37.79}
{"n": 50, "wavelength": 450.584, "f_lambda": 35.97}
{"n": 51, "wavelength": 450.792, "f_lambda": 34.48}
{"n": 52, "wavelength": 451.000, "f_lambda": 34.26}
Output 0.22 nm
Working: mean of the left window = 27.1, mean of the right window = 31.9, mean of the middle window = 26.2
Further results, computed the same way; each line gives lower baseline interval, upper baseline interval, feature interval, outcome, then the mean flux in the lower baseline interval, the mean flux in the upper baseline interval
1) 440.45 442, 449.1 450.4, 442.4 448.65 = 0.16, 22.9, 32.4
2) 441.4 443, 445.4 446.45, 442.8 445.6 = -0.30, 23.8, 22.2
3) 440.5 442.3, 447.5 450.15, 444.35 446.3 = 0.21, 23.5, 31.8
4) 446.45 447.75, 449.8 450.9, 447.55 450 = 0.15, 31.6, 35.5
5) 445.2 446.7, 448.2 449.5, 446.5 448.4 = -0.25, 23.5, 31.8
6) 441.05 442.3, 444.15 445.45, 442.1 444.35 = 0.17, 24.8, 27.3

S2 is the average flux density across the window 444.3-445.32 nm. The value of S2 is 28.5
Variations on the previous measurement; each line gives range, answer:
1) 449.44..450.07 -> 30.8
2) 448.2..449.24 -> 32.3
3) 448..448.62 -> 31.1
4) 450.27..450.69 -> 36.9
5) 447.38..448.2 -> 32.1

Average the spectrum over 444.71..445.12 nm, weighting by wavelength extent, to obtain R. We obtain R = 29.6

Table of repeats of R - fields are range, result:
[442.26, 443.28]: 23.7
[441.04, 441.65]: 24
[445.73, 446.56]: 24.6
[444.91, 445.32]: 28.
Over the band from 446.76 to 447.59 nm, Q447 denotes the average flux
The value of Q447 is 32.1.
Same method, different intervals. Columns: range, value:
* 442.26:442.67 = 22.5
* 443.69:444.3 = 27.5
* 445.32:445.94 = 19.7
